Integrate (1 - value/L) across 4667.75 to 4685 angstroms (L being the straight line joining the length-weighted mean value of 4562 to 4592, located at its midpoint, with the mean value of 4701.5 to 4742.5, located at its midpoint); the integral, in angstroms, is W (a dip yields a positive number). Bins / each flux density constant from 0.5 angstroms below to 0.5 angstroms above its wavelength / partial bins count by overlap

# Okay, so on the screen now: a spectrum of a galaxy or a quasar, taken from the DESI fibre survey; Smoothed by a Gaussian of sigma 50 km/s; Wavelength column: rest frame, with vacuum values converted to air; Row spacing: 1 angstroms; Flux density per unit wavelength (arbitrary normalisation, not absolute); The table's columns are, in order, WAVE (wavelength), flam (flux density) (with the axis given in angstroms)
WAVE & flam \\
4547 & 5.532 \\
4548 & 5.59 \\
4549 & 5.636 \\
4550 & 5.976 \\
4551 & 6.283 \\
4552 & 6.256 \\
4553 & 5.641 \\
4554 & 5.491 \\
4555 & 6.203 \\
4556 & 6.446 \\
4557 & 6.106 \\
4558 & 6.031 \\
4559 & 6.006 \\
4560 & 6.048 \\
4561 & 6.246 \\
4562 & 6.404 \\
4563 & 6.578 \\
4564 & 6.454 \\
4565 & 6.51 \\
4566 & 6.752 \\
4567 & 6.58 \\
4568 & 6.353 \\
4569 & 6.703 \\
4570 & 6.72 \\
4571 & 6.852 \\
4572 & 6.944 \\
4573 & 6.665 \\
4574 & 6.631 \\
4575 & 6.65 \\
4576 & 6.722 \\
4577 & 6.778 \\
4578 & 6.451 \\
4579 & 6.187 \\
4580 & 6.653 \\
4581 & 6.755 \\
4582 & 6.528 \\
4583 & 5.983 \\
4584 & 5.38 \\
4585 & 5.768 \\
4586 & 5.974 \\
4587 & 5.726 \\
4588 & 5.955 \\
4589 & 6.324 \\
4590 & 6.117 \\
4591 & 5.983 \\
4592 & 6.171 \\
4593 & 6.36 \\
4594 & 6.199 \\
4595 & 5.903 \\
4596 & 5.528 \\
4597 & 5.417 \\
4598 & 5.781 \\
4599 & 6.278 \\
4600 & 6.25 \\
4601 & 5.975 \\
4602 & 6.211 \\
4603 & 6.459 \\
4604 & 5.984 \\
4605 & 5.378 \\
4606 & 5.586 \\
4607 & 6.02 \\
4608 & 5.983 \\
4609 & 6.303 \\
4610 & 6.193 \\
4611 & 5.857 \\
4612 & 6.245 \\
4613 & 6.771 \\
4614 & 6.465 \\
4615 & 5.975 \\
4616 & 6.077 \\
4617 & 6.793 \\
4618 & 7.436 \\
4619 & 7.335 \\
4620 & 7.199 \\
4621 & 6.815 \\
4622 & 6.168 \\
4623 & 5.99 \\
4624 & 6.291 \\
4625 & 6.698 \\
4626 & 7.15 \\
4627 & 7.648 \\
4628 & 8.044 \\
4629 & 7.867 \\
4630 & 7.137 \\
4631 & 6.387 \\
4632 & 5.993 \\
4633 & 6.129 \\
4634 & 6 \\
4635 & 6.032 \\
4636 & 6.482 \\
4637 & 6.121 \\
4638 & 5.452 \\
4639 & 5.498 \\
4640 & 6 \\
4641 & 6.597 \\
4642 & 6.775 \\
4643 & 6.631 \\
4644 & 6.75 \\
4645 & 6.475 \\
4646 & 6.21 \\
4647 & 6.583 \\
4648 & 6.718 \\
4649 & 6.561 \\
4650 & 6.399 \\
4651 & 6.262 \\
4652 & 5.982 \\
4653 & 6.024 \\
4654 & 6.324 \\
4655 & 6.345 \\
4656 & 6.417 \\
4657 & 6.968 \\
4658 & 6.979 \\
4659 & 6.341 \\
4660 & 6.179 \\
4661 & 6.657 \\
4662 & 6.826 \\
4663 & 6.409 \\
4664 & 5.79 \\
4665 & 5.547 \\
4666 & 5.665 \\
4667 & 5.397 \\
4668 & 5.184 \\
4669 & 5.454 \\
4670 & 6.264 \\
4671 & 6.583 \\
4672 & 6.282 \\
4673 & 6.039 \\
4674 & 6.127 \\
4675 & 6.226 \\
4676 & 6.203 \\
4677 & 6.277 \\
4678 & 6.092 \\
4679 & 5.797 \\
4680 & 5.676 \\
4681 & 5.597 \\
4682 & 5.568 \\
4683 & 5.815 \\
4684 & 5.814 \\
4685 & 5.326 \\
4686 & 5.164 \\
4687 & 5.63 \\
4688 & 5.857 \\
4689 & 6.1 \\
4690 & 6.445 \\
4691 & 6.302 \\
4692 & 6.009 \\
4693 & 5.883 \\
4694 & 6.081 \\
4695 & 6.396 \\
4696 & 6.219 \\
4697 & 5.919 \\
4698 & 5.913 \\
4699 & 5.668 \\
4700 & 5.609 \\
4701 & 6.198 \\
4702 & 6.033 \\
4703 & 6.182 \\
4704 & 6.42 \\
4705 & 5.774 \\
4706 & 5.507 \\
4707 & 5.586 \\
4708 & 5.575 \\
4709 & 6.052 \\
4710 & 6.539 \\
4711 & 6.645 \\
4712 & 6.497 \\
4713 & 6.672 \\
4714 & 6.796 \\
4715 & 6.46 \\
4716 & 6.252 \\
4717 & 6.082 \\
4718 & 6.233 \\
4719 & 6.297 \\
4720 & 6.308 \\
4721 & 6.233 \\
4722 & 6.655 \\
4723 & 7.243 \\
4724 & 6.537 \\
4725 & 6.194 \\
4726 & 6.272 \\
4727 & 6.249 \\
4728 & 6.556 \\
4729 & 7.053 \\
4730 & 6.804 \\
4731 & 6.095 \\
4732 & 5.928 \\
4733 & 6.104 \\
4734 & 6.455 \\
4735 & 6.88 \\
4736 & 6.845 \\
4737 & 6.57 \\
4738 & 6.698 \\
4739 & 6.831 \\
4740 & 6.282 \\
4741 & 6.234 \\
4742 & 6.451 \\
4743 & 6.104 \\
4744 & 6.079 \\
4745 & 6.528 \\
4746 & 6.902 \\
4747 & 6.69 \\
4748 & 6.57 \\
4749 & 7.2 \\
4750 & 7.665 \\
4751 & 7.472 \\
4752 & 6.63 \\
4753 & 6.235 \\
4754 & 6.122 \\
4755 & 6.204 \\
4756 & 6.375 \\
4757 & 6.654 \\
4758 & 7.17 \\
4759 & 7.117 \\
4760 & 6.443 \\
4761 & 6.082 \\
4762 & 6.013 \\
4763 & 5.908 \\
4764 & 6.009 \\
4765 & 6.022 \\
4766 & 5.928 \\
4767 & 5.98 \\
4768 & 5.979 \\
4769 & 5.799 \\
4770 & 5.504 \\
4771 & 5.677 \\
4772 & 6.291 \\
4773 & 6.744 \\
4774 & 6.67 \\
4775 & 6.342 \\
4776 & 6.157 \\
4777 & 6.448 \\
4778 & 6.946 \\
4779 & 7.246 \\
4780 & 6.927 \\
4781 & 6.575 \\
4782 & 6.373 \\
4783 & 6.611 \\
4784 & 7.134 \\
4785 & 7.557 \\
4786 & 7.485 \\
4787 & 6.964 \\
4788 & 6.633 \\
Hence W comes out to 1.2 angstroms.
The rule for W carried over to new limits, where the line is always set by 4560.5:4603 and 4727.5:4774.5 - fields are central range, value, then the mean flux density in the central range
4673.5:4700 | 1.9 angstroms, 5.92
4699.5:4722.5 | 0.7 angstroms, 6.2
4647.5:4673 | 0.6 angstroms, 6.22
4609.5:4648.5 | -1.2 angstroms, 6.54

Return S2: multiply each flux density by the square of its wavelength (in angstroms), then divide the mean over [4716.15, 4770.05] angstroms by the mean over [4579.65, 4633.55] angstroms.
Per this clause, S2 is 1.08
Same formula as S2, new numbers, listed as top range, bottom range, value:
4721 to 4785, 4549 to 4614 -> 1.12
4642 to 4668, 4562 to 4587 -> 1.01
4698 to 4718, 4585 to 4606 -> 1.08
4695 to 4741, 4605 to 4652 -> 1.01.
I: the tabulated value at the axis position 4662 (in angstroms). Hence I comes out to 6.826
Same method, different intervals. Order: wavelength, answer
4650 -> 6.399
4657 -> 6.968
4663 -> 6.409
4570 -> 6.72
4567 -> 6.58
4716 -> 6.252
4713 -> 6.672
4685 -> 5.326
